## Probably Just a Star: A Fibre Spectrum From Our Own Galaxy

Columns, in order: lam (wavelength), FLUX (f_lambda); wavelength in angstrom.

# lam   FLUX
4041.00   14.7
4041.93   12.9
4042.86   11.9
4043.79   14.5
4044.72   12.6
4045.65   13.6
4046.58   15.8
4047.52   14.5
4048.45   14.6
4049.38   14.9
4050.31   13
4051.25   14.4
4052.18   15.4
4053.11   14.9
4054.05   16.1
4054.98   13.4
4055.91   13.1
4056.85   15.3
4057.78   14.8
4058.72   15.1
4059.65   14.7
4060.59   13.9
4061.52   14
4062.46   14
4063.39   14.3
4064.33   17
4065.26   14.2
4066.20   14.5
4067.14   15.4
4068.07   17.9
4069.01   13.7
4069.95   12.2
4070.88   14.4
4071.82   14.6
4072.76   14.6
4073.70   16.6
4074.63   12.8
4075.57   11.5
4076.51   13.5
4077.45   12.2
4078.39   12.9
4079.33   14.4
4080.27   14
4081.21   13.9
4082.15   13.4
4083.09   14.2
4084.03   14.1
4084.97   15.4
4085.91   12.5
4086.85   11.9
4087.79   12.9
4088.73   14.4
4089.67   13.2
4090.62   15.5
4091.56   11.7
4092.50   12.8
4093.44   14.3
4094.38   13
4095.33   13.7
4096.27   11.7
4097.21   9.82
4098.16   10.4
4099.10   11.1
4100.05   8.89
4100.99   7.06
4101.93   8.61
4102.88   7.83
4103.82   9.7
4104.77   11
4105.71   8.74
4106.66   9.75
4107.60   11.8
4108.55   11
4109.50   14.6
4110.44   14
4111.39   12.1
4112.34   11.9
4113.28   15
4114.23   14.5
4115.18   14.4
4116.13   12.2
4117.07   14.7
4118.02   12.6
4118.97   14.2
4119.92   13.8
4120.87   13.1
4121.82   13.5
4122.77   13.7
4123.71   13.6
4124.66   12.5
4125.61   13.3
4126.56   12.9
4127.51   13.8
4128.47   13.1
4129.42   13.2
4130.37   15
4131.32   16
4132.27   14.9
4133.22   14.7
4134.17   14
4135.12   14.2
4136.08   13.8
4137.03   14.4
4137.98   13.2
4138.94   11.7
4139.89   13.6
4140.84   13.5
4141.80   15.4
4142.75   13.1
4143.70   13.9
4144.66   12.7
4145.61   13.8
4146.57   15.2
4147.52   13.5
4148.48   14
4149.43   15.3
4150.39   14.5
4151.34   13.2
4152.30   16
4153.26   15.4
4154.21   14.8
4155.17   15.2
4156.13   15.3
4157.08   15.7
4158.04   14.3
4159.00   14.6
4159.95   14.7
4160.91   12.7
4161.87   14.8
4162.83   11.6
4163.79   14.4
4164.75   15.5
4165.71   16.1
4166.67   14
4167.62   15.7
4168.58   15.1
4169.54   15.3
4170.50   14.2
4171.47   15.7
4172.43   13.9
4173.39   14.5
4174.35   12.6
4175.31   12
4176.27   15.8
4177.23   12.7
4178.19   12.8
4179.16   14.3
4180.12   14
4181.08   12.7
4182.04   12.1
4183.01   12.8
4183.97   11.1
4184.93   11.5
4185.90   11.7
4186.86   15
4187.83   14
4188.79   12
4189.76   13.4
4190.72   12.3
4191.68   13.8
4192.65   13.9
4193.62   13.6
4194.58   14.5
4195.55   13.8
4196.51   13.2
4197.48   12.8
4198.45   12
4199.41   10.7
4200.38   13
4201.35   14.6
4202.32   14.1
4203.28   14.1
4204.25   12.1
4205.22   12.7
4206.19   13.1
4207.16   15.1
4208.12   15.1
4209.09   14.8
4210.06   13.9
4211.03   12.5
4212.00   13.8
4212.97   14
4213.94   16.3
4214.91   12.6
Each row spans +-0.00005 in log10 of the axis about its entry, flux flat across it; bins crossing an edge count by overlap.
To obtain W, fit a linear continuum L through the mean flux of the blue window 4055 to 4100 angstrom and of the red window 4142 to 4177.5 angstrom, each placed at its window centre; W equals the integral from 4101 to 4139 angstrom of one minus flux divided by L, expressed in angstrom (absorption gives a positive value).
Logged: 3.2 angstrom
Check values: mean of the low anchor 13.7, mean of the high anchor 14.4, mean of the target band 12.9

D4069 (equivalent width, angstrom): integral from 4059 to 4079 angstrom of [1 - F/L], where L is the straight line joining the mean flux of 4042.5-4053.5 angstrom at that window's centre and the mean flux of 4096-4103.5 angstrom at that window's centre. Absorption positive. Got -3.28 angstrom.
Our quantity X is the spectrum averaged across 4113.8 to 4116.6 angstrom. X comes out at 13.7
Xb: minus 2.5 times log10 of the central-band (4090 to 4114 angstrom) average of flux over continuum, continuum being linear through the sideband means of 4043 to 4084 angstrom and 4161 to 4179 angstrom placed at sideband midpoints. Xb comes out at 0.24 mag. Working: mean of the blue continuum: 14.3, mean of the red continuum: 14.2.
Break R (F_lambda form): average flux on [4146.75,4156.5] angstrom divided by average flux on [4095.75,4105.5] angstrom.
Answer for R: 1.5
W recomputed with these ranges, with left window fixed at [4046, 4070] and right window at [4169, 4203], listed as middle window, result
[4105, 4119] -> 1.41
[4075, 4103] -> 3.81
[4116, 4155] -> -0.18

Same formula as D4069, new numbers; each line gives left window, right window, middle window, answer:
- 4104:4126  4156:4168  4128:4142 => -0.48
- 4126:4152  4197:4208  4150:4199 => -1.20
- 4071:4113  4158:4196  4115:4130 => -0.62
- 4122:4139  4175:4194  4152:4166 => -1.33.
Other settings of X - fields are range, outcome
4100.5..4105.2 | 8.83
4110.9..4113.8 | 13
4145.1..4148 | 14.2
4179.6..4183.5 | 12.9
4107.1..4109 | 11.4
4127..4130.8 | 13.7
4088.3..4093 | 13.5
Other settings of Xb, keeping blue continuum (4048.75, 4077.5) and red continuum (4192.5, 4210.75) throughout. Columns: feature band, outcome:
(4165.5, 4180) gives -0.044 mag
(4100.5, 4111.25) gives 0.331 mag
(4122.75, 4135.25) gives 0.005 mag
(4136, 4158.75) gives -0.028 mag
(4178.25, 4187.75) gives 0.066 mag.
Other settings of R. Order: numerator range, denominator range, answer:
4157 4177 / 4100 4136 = 1.13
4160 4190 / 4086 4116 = 1.15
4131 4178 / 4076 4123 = 1.14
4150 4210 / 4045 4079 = 0.96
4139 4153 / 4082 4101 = 1.12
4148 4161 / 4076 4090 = 1.09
